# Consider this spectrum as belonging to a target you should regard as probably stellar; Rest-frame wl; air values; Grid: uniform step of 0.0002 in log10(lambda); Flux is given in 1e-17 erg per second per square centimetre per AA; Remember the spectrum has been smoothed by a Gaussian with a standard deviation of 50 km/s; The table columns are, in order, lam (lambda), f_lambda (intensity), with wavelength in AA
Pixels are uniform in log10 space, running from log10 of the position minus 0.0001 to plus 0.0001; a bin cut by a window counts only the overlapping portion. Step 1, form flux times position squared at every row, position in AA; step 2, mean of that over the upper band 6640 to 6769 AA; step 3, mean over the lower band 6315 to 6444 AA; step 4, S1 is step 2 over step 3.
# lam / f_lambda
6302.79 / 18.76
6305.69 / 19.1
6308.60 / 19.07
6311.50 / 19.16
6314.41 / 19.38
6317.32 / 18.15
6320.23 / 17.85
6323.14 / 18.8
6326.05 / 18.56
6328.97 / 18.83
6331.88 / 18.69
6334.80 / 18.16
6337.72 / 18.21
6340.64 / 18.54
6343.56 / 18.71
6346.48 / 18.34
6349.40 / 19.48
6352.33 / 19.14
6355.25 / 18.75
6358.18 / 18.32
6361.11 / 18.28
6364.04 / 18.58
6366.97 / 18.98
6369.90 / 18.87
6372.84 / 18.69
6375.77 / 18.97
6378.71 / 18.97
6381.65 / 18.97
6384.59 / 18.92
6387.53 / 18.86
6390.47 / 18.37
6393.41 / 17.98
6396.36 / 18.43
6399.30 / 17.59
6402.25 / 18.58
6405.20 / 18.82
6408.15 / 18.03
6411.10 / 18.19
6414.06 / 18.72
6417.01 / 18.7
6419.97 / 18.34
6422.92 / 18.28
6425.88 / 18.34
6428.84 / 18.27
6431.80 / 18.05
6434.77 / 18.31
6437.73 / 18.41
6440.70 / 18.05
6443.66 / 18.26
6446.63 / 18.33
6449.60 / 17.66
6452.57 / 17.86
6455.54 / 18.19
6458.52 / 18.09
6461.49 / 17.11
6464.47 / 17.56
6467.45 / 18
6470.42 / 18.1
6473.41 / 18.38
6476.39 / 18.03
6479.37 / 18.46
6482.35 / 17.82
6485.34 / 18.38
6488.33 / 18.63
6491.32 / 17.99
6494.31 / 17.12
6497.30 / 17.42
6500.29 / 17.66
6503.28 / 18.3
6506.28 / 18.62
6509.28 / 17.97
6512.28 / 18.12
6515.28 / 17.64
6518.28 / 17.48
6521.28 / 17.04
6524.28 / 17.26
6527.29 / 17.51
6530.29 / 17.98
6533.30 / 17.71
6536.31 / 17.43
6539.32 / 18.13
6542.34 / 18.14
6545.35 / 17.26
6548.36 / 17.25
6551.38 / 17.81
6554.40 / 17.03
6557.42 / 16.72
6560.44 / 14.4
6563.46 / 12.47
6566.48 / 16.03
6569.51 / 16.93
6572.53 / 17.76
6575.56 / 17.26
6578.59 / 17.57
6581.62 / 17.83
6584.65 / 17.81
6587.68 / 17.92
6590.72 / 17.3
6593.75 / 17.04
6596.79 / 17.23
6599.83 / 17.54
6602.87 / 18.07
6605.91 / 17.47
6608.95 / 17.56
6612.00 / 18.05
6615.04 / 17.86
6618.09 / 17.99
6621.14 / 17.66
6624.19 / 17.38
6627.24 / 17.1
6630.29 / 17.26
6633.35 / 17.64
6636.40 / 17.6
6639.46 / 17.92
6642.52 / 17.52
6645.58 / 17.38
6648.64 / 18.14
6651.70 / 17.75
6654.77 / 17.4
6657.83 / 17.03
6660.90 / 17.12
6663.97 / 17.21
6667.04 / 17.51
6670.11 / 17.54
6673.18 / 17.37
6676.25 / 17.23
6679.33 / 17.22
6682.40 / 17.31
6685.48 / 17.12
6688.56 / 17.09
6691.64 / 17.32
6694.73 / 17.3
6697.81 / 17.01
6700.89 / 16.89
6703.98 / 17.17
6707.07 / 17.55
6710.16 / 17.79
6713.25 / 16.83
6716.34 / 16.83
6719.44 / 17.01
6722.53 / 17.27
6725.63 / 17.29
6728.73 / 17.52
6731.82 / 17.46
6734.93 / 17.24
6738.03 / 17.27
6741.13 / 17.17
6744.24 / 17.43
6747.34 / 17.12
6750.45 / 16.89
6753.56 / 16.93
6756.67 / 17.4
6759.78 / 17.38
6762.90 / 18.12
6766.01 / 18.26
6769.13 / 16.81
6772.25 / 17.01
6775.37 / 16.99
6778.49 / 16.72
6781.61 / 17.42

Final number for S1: 1.0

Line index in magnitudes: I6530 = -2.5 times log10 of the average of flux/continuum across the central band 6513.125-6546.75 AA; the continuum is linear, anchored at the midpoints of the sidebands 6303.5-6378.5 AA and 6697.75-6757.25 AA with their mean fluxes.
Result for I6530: 0.022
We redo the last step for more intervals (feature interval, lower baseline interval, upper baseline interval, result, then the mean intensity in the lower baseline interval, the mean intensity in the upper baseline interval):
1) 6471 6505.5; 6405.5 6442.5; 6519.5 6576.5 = -0.03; 18.3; 17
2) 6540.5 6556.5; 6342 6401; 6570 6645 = 0.02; 18.7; 17.6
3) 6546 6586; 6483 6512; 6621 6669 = 0.07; 18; 17.5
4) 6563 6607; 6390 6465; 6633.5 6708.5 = 0.03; 18.2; 17.4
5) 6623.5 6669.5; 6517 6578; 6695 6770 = -0.02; 17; 17.3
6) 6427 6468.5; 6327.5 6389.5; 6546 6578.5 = -0.02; 18.7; 16.4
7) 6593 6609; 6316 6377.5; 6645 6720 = 0.01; 18.6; 17.3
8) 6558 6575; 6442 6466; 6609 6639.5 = 0.13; 17.9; 17.6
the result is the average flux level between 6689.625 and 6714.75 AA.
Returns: 17.2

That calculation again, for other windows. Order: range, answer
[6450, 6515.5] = 18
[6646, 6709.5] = 17.3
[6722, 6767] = 17.4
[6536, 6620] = 17.2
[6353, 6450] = 18.5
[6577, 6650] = 17.6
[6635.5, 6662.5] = 17.5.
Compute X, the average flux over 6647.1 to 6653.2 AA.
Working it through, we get 18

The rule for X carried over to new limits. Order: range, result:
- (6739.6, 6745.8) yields 17.3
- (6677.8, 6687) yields 17.2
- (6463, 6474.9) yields 18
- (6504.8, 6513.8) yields 18.2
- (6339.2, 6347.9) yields 18.5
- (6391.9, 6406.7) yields 18.3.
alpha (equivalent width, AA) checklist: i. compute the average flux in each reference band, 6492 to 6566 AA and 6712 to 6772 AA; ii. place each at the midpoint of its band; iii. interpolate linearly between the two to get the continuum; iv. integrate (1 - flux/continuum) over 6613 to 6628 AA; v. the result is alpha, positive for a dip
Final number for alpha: -0.33 AA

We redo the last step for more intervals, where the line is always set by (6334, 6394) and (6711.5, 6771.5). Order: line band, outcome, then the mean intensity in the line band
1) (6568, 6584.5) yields 0.4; 17.5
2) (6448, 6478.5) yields 0.7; 17.9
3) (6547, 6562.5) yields 1.3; 16.5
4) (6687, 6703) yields 0.3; 17.1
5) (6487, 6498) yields 0.2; 17.8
